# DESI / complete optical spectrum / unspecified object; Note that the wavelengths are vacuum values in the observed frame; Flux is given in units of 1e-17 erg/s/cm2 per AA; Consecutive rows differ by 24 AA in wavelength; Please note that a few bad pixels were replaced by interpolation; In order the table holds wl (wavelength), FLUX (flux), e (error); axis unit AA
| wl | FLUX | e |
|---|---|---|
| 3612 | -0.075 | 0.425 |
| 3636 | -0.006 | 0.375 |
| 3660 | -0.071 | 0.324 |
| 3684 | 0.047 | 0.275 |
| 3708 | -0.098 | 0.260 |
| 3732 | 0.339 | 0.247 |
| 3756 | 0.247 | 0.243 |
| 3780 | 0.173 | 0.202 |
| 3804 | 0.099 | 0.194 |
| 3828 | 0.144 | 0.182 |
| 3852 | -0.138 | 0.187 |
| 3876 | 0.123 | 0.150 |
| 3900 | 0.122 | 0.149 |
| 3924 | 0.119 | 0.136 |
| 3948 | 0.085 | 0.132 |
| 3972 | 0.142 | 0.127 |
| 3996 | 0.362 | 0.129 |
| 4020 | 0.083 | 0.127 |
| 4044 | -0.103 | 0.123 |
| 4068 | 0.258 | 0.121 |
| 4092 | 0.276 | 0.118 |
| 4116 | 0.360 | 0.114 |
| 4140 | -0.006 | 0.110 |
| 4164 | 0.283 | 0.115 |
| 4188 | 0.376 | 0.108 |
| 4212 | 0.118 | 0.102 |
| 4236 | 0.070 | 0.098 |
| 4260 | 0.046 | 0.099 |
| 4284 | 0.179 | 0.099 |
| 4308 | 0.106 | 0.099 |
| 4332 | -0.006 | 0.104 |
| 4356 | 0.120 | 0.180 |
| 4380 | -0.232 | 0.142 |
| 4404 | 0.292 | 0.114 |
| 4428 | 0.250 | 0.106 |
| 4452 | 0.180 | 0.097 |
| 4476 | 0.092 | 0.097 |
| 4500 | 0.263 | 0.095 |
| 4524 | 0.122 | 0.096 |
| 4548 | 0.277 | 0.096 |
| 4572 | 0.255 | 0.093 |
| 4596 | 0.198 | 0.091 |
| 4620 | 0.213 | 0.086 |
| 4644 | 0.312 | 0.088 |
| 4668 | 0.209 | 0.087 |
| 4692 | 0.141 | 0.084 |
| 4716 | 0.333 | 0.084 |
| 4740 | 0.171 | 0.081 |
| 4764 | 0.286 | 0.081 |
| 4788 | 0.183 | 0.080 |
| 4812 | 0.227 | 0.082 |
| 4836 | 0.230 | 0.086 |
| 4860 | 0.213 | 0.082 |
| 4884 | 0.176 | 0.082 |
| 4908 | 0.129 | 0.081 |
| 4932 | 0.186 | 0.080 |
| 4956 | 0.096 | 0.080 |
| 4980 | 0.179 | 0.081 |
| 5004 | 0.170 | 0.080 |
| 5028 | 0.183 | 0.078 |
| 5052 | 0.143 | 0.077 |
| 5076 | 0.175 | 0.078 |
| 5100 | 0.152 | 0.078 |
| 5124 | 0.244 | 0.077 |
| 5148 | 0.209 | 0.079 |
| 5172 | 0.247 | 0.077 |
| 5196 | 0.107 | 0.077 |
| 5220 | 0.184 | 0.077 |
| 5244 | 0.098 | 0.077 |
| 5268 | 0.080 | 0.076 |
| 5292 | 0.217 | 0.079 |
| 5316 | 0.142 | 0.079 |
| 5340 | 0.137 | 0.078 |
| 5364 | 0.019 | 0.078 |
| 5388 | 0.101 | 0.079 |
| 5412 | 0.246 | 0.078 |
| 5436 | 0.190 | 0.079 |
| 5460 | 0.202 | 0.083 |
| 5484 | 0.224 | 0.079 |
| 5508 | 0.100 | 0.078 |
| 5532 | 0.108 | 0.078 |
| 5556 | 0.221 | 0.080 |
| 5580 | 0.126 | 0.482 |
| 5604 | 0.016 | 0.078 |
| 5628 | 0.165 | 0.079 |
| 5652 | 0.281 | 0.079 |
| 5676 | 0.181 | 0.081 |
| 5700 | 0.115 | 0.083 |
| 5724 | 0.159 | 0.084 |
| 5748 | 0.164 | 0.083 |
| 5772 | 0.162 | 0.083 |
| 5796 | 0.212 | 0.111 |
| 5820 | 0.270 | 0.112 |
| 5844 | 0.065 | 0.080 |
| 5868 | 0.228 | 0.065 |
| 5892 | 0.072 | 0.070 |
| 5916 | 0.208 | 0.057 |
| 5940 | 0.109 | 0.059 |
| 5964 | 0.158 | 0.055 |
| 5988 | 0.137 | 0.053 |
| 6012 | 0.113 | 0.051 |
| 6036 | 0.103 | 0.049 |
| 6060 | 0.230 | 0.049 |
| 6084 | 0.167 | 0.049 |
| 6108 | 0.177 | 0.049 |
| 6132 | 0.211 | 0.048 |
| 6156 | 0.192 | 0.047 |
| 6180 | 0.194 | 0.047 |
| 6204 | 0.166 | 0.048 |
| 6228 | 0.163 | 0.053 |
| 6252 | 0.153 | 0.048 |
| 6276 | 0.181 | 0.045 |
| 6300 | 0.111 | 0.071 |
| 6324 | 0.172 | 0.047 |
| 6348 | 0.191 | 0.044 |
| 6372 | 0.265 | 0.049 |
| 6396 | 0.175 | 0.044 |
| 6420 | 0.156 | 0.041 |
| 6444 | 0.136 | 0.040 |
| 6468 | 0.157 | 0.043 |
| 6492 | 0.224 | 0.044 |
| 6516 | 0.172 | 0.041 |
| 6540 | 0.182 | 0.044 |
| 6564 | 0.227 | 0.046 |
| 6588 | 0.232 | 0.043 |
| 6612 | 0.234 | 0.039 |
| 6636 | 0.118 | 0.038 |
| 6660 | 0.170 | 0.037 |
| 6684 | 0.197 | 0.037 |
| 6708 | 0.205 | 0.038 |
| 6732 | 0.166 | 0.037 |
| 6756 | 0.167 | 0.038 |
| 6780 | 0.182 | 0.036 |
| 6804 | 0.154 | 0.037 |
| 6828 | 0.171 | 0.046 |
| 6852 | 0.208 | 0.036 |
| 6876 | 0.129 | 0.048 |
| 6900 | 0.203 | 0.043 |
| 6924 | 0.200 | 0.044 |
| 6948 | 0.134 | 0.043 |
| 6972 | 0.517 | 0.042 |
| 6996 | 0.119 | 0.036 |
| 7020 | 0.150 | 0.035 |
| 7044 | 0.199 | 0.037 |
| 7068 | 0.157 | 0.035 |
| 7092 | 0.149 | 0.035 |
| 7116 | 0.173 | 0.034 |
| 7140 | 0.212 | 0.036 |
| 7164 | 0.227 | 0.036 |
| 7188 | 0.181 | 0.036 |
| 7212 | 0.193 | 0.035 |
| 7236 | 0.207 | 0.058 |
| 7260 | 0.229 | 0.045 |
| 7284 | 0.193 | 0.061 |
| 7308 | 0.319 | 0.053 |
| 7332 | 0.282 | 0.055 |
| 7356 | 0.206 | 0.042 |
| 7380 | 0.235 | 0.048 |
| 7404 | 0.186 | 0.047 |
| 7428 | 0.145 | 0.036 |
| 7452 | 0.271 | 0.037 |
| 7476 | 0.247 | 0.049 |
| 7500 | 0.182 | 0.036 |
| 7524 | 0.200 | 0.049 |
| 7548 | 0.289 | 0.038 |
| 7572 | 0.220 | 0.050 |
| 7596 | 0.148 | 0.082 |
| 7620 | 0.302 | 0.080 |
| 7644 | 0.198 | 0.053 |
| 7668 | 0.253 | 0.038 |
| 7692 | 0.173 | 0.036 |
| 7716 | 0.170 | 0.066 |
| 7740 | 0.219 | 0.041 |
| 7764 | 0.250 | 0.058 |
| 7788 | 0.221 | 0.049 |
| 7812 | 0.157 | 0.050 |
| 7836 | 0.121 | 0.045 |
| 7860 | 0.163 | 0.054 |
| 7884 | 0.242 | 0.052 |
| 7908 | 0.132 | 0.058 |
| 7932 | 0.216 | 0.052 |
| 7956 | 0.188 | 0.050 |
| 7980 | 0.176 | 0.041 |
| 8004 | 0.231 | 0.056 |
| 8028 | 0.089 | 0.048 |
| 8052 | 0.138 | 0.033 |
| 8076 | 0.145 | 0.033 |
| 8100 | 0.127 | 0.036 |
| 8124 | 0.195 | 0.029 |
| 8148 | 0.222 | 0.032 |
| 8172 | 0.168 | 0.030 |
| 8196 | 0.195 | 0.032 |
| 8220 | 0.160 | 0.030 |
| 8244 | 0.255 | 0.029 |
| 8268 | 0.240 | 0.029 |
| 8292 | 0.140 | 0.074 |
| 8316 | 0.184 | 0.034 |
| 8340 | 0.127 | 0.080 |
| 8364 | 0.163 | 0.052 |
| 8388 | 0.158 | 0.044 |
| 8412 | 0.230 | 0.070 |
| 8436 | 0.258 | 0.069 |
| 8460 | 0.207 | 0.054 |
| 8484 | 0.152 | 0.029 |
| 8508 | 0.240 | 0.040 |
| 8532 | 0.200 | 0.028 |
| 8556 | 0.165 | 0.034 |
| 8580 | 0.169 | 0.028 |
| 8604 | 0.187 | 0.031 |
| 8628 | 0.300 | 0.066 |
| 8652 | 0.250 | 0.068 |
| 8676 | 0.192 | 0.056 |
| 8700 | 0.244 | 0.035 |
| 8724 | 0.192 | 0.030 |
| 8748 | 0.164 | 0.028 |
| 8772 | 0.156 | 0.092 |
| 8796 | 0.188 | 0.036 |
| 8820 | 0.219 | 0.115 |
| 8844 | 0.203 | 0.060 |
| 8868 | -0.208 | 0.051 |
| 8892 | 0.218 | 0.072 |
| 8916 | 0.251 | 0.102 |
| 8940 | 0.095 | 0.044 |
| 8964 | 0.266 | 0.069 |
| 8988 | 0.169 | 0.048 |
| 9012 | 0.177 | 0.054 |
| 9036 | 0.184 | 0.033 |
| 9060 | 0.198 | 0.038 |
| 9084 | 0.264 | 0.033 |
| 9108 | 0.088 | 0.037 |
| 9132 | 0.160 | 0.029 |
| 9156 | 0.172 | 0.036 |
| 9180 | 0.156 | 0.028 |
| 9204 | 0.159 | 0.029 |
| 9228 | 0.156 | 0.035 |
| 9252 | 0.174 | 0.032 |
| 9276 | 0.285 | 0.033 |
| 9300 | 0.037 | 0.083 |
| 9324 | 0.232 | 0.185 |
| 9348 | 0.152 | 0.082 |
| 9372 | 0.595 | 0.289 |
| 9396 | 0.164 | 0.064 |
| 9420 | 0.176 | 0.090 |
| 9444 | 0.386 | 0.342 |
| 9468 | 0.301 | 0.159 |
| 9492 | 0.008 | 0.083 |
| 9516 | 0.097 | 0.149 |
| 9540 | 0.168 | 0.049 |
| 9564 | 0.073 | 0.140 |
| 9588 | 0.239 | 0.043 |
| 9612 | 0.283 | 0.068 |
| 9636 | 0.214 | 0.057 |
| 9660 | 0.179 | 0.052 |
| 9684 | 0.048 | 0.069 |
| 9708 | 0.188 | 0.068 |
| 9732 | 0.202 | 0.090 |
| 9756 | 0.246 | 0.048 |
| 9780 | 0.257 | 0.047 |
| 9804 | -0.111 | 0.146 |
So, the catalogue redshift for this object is 0.87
